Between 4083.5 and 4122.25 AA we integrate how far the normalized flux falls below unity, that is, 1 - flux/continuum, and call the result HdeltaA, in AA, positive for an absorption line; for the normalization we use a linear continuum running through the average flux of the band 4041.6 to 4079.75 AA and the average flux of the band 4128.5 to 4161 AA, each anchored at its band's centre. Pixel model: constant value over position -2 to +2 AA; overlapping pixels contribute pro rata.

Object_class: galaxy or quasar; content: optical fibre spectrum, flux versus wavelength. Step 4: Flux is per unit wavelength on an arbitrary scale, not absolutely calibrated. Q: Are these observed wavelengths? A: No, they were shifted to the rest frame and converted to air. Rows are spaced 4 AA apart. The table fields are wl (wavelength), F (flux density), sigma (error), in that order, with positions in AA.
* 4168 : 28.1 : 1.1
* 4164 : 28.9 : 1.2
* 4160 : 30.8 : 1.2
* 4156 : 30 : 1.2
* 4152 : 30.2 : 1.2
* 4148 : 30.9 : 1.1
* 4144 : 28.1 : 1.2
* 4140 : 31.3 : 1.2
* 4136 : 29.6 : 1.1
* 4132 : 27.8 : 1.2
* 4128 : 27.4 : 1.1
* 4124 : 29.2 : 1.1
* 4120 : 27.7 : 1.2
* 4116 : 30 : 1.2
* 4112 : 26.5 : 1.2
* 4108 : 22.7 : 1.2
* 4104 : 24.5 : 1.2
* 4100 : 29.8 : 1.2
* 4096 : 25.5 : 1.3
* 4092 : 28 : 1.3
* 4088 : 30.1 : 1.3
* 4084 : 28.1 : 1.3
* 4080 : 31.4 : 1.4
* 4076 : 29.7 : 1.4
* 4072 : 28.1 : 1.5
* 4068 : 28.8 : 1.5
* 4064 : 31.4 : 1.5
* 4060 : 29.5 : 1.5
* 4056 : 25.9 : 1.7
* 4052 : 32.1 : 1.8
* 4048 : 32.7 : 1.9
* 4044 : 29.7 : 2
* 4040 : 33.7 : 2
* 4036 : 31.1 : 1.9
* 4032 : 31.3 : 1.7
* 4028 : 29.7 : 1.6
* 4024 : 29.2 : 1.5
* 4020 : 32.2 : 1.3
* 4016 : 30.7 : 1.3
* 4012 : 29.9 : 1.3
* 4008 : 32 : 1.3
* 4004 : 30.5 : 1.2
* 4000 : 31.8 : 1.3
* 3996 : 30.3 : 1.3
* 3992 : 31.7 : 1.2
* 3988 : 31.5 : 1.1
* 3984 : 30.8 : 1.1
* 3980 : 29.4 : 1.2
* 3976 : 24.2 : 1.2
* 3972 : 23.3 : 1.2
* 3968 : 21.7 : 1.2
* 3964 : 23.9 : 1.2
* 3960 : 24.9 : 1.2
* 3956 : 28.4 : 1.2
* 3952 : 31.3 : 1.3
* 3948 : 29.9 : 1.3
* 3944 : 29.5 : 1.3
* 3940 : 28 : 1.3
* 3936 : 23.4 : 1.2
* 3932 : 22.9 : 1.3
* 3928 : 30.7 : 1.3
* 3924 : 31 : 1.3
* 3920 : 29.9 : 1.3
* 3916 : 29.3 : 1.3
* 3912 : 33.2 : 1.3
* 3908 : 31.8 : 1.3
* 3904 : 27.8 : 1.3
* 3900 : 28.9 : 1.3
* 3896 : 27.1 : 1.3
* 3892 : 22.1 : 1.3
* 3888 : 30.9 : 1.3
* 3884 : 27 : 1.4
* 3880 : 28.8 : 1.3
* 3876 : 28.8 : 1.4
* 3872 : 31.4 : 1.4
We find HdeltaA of 3.3 AA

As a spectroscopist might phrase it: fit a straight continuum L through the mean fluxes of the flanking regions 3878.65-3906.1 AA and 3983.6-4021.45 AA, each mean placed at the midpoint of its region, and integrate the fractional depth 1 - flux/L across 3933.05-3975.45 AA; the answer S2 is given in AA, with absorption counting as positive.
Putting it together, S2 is 4.7 AA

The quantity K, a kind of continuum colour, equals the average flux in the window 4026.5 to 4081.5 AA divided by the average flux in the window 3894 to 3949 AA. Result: 1.05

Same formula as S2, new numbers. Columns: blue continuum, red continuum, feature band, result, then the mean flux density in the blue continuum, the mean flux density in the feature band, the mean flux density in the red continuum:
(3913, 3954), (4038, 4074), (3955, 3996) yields 3.0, 28.7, 27.1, 30.2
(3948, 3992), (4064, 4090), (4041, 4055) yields -1.1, 27.3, 31.3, 29.5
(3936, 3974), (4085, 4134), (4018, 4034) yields -2.1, 26.6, 30.6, 27.4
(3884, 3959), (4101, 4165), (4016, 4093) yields -4.5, 28.6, 30.2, 28.5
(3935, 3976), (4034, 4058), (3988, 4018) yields -2.4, 26.4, 31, 30.9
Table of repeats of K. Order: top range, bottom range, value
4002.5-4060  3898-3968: 1.08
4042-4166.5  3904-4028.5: 1.00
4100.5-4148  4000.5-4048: 0.90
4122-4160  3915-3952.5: 1.04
